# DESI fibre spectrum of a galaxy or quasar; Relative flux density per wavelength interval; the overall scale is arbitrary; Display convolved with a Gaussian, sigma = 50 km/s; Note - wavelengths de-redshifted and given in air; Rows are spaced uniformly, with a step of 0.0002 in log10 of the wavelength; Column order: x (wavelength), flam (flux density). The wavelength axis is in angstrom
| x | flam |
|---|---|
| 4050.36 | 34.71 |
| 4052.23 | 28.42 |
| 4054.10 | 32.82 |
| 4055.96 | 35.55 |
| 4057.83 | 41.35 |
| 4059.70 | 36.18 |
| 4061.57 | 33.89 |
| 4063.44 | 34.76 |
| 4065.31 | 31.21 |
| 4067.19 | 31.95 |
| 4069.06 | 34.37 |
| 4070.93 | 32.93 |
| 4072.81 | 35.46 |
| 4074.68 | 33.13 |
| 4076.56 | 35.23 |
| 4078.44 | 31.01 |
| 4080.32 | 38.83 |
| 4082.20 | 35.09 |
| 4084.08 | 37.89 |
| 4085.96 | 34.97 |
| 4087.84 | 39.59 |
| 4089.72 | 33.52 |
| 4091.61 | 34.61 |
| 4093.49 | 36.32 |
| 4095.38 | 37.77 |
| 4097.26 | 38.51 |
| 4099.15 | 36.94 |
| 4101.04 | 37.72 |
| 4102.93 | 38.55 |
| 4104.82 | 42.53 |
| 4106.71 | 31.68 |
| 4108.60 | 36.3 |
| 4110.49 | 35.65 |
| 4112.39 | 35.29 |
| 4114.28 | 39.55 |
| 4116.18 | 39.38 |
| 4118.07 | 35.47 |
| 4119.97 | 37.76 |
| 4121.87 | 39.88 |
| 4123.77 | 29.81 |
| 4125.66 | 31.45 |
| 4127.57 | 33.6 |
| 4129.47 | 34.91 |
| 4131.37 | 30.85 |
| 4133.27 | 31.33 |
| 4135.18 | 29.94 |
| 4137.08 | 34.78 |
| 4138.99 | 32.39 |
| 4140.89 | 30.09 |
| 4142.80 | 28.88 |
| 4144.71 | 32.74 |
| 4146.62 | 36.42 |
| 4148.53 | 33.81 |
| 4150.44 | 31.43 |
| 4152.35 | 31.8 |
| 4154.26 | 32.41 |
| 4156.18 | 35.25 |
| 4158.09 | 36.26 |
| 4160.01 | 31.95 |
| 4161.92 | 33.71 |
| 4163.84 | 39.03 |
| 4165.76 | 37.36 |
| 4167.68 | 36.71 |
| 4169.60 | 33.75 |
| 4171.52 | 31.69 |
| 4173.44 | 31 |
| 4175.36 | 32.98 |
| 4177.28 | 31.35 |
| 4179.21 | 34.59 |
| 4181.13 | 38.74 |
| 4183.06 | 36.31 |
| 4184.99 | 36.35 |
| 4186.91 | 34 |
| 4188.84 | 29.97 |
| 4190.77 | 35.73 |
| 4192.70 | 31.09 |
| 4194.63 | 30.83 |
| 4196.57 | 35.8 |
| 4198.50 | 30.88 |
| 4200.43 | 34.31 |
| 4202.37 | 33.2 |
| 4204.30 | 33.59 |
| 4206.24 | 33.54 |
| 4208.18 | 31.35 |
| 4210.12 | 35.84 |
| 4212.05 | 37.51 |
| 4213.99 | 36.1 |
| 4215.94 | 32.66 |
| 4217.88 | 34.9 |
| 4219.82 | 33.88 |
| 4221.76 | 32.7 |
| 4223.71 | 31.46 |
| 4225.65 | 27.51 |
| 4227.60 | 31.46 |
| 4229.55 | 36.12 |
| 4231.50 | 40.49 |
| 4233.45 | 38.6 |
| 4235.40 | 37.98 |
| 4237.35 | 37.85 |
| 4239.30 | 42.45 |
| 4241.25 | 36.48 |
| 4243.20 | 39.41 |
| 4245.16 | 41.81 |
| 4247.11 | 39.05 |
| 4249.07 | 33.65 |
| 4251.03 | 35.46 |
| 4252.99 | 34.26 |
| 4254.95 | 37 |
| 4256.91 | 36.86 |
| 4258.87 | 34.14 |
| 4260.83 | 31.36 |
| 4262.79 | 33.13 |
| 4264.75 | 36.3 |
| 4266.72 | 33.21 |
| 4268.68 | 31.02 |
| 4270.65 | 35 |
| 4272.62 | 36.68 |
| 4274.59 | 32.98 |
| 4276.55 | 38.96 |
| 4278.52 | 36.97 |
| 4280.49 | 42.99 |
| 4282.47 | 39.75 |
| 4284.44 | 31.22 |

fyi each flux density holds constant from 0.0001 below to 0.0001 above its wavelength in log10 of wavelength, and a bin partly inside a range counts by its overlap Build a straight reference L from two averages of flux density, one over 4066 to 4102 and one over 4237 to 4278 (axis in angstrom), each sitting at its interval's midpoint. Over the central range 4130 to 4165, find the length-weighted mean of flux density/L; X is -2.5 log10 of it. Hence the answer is 0.09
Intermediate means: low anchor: 35.5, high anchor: 36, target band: 33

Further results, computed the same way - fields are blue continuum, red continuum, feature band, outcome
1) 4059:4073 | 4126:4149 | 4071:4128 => -0.094 mag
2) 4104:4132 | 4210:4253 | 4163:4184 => 0.030 mag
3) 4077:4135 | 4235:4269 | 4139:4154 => 0.119 mag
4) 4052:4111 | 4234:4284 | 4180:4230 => 0.080 mag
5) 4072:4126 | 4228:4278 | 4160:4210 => 0.075 mag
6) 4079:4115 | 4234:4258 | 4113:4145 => 0.101 mag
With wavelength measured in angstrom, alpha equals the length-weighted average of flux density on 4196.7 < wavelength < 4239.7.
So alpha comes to 34.7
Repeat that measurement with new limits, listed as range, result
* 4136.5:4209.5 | 33.6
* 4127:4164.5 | 33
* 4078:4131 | 36.2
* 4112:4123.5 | 37.5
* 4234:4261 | 37.2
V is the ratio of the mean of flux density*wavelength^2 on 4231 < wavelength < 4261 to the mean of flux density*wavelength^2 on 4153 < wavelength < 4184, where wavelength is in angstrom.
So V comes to 1.1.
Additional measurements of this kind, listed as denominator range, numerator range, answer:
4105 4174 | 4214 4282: 1.10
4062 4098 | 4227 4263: 1.14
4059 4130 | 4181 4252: 1.04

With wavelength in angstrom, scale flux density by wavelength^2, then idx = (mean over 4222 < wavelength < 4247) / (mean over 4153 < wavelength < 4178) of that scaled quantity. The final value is 1.11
